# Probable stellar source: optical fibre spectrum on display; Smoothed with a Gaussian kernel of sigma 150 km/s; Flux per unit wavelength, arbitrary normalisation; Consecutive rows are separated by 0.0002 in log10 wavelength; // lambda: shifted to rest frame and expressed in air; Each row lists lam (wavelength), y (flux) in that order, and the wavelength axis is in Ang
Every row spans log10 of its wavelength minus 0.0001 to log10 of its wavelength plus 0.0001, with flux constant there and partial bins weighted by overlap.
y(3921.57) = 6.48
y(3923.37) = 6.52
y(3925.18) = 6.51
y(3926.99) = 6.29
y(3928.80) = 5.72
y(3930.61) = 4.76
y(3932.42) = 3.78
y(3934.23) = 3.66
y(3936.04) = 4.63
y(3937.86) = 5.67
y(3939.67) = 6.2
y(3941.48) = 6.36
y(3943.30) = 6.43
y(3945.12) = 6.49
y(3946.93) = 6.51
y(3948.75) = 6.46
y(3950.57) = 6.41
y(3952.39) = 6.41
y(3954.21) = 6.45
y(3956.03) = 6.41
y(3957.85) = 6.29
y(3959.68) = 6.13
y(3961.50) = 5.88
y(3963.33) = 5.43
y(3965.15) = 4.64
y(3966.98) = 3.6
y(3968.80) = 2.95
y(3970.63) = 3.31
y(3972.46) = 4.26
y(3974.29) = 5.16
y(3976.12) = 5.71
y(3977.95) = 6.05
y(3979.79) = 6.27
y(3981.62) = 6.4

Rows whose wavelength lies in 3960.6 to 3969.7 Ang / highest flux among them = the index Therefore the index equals 5.88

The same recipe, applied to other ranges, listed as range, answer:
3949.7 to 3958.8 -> 6.45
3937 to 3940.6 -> 6.2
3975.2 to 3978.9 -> 6.05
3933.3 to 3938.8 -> 5.67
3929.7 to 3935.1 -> 4.76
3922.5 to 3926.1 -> 6.52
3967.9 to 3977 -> 5.71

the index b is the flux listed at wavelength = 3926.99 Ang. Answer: 6.29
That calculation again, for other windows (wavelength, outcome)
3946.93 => 6.51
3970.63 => 3.31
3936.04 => 4.63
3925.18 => 6.51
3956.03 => 6.41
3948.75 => 6.46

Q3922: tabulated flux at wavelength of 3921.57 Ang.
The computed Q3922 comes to 6.48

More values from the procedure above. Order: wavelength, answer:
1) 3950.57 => 6.41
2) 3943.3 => 6.43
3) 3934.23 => 3.66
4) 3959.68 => 6.13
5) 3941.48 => 6.36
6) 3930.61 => 4.76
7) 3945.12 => 6.49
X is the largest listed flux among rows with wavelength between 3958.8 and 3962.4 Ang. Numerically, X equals 6.13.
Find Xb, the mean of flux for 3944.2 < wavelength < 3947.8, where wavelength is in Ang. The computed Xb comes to 6.51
